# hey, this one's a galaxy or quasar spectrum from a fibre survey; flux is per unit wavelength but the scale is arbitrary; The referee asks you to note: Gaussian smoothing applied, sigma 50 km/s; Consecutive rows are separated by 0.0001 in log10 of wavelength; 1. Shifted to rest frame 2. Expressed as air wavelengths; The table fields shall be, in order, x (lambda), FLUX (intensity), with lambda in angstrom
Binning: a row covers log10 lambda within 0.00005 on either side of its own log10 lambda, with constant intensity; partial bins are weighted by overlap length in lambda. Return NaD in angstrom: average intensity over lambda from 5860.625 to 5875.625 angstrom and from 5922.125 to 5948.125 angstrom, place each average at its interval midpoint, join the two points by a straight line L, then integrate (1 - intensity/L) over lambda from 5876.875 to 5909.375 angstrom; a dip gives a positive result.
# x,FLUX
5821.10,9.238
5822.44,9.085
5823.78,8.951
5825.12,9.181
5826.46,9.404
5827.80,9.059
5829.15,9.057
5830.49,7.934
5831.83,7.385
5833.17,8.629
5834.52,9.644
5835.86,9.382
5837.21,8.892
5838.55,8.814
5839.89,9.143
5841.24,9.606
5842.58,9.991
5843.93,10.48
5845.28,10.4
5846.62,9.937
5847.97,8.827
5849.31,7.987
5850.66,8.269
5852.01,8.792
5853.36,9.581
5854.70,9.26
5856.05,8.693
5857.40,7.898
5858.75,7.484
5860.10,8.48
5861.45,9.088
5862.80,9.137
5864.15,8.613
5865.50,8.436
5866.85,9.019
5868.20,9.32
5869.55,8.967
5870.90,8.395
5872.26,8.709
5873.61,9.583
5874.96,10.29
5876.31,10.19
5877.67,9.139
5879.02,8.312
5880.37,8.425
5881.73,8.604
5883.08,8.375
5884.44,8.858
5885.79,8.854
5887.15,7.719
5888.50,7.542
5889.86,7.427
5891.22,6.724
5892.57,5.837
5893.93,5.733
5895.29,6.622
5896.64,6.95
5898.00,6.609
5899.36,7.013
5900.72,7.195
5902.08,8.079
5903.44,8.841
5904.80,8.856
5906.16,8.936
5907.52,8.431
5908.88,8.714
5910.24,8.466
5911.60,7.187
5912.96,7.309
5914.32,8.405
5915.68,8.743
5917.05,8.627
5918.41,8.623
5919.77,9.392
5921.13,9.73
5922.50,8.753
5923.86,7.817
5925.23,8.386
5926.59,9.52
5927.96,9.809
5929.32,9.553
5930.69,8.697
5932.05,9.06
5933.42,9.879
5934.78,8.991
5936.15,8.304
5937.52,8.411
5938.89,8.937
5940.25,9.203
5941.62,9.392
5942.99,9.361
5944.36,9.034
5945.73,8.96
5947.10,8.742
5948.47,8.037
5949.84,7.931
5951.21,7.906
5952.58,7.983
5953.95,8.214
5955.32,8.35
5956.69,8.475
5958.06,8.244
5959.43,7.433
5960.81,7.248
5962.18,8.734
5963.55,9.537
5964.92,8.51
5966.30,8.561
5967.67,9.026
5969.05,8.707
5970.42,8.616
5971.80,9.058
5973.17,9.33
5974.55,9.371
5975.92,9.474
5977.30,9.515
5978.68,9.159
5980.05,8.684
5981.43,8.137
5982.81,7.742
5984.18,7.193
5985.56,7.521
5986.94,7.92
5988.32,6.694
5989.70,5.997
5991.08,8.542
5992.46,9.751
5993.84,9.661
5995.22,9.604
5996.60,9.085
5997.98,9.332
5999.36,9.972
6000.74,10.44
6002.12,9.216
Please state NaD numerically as 4.3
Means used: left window 9.05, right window 8.98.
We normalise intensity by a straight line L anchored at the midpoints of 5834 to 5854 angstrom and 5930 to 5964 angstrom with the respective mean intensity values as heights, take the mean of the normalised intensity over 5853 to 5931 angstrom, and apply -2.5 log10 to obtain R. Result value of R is 0.071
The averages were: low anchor 9.31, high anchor 8.6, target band 8.41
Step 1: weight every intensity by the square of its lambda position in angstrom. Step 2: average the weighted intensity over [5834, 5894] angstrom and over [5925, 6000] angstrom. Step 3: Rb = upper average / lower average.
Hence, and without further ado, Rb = 1.0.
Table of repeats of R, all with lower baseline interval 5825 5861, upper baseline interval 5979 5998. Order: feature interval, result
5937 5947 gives -0.068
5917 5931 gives -0.055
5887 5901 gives 0.268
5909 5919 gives 0.052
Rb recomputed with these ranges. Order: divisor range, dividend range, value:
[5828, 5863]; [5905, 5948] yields 1.01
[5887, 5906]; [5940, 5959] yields 1.20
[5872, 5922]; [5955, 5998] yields 1.07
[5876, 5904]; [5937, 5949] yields 1.17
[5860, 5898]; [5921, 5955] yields 1.08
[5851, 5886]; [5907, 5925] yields 0.97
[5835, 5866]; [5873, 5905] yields 0.90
